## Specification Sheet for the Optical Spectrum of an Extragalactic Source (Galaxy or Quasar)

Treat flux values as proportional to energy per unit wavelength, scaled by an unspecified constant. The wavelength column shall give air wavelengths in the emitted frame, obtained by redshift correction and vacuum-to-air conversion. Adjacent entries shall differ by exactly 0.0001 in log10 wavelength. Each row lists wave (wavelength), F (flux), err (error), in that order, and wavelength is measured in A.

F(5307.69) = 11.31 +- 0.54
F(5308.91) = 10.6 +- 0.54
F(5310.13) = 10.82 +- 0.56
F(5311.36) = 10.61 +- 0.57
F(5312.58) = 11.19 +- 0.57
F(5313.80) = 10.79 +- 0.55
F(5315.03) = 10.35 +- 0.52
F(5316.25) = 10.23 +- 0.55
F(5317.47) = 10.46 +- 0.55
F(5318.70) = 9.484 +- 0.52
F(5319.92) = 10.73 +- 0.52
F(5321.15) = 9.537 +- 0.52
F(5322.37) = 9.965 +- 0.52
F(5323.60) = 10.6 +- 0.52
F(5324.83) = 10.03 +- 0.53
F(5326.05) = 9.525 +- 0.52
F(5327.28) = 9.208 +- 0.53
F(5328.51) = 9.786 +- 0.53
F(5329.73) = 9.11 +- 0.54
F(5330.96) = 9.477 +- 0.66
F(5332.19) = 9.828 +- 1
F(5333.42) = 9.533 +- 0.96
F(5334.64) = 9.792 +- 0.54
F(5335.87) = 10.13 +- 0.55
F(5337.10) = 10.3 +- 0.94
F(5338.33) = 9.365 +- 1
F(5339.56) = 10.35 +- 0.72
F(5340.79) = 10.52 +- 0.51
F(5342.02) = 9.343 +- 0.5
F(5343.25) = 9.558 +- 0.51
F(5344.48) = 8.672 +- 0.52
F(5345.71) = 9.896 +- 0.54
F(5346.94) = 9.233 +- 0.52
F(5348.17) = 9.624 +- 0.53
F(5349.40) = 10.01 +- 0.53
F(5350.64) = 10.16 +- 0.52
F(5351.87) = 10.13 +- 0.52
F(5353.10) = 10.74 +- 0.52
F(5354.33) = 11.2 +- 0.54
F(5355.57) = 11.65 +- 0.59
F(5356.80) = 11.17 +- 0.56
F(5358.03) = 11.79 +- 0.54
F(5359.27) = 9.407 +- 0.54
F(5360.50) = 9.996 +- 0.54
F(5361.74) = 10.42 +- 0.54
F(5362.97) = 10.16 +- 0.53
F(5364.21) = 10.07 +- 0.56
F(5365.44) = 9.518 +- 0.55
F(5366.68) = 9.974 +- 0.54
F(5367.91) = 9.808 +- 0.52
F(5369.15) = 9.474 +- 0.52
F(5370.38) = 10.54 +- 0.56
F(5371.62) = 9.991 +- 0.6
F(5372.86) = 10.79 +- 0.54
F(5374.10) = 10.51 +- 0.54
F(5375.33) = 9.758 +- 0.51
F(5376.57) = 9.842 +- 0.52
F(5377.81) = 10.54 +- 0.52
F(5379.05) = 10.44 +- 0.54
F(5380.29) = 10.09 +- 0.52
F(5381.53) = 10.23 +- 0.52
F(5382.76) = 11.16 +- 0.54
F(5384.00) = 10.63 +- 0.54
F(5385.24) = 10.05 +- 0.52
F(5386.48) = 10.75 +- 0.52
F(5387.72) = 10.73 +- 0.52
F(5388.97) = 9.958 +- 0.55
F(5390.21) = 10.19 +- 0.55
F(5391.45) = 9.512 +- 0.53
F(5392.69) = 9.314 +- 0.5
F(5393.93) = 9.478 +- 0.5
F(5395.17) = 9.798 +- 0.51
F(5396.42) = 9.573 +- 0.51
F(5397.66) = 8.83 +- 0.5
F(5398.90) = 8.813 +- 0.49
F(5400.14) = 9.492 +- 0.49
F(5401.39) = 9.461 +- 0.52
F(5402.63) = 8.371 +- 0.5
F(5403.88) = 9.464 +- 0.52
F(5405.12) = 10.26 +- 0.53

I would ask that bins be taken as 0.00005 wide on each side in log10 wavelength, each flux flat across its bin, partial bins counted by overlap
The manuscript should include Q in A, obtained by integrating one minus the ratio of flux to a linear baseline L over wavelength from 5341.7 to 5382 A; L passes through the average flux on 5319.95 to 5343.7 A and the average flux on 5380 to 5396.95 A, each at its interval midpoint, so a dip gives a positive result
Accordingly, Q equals -0.7 A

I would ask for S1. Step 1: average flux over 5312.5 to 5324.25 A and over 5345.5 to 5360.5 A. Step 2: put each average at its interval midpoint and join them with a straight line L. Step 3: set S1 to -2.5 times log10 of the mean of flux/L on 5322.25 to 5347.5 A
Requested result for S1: 0.07 mag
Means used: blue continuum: 10.3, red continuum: 10.4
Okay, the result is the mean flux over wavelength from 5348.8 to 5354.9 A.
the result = 10.4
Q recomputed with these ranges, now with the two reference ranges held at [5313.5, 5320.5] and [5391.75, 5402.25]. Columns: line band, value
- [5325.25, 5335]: 0.6 A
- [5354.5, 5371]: -1.0 A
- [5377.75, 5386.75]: -0.9 A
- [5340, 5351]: 0.3 A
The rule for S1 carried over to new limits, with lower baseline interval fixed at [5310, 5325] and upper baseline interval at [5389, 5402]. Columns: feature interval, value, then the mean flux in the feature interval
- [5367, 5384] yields -0.06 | 10.3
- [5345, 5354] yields 0.00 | 10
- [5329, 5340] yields 0.04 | 9.76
